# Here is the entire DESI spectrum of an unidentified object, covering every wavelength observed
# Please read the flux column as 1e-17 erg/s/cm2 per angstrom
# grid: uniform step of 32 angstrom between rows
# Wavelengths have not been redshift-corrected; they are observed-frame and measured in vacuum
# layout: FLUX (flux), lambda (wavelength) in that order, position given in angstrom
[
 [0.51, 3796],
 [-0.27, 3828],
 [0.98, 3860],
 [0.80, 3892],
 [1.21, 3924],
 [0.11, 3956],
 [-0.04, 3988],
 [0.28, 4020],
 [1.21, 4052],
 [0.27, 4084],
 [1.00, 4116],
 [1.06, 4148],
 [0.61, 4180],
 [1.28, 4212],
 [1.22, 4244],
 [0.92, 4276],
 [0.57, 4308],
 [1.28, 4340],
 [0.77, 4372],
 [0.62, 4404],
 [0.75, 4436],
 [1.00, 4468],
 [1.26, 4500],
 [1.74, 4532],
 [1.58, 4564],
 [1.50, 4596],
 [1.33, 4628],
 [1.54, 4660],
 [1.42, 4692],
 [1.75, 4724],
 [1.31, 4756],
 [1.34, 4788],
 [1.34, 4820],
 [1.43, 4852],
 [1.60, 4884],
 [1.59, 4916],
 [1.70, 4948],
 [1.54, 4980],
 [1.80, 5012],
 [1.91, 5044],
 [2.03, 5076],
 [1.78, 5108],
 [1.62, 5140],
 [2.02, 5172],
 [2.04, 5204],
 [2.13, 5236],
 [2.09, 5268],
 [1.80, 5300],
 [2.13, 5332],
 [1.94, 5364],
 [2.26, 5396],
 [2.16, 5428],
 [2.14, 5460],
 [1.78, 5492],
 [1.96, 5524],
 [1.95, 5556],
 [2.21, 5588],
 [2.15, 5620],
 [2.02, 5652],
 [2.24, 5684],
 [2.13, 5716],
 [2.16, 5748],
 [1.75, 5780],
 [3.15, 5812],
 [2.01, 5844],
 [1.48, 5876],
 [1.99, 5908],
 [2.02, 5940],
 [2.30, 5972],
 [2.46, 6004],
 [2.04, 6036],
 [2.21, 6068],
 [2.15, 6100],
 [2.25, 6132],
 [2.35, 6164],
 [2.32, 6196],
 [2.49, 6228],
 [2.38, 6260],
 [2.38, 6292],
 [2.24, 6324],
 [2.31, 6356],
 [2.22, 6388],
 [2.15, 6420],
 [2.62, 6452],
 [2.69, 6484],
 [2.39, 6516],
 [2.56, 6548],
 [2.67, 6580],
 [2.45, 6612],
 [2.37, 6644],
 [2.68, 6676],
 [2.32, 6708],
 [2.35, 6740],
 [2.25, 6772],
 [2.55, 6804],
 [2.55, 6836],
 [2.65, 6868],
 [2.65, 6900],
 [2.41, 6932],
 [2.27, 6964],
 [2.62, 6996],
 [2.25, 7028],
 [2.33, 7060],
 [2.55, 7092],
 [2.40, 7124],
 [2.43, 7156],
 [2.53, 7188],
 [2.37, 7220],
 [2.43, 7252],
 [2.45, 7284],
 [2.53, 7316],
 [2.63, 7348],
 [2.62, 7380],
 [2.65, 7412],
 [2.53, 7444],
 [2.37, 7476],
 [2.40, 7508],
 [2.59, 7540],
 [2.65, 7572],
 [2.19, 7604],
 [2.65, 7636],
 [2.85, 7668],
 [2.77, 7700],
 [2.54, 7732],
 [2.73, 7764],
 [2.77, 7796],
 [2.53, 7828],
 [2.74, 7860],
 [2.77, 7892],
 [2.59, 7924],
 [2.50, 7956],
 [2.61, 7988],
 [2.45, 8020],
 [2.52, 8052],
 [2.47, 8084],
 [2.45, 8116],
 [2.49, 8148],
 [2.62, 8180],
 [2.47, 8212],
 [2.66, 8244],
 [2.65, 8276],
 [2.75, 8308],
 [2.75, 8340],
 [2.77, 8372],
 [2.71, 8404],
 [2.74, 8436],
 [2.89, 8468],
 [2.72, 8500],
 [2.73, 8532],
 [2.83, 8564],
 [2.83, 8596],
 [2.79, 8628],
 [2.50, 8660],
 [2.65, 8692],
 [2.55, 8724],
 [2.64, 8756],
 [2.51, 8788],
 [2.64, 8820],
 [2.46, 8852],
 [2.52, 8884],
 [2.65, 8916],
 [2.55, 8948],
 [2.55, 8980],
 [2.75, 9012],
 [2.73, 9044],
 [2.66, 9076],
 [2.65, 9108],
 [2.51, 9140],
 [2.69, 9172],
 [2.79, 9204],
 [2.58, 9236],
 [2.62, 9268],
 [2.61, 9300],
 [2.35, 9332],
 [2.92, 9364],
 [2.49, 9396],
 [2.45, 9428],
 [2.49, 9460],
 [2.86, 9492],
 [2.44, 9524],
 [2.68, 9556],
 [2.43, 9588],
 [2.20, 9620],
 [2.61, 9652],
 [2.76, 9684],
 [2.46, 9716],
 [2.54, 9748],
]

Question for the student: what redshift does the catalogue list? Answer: 0.13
